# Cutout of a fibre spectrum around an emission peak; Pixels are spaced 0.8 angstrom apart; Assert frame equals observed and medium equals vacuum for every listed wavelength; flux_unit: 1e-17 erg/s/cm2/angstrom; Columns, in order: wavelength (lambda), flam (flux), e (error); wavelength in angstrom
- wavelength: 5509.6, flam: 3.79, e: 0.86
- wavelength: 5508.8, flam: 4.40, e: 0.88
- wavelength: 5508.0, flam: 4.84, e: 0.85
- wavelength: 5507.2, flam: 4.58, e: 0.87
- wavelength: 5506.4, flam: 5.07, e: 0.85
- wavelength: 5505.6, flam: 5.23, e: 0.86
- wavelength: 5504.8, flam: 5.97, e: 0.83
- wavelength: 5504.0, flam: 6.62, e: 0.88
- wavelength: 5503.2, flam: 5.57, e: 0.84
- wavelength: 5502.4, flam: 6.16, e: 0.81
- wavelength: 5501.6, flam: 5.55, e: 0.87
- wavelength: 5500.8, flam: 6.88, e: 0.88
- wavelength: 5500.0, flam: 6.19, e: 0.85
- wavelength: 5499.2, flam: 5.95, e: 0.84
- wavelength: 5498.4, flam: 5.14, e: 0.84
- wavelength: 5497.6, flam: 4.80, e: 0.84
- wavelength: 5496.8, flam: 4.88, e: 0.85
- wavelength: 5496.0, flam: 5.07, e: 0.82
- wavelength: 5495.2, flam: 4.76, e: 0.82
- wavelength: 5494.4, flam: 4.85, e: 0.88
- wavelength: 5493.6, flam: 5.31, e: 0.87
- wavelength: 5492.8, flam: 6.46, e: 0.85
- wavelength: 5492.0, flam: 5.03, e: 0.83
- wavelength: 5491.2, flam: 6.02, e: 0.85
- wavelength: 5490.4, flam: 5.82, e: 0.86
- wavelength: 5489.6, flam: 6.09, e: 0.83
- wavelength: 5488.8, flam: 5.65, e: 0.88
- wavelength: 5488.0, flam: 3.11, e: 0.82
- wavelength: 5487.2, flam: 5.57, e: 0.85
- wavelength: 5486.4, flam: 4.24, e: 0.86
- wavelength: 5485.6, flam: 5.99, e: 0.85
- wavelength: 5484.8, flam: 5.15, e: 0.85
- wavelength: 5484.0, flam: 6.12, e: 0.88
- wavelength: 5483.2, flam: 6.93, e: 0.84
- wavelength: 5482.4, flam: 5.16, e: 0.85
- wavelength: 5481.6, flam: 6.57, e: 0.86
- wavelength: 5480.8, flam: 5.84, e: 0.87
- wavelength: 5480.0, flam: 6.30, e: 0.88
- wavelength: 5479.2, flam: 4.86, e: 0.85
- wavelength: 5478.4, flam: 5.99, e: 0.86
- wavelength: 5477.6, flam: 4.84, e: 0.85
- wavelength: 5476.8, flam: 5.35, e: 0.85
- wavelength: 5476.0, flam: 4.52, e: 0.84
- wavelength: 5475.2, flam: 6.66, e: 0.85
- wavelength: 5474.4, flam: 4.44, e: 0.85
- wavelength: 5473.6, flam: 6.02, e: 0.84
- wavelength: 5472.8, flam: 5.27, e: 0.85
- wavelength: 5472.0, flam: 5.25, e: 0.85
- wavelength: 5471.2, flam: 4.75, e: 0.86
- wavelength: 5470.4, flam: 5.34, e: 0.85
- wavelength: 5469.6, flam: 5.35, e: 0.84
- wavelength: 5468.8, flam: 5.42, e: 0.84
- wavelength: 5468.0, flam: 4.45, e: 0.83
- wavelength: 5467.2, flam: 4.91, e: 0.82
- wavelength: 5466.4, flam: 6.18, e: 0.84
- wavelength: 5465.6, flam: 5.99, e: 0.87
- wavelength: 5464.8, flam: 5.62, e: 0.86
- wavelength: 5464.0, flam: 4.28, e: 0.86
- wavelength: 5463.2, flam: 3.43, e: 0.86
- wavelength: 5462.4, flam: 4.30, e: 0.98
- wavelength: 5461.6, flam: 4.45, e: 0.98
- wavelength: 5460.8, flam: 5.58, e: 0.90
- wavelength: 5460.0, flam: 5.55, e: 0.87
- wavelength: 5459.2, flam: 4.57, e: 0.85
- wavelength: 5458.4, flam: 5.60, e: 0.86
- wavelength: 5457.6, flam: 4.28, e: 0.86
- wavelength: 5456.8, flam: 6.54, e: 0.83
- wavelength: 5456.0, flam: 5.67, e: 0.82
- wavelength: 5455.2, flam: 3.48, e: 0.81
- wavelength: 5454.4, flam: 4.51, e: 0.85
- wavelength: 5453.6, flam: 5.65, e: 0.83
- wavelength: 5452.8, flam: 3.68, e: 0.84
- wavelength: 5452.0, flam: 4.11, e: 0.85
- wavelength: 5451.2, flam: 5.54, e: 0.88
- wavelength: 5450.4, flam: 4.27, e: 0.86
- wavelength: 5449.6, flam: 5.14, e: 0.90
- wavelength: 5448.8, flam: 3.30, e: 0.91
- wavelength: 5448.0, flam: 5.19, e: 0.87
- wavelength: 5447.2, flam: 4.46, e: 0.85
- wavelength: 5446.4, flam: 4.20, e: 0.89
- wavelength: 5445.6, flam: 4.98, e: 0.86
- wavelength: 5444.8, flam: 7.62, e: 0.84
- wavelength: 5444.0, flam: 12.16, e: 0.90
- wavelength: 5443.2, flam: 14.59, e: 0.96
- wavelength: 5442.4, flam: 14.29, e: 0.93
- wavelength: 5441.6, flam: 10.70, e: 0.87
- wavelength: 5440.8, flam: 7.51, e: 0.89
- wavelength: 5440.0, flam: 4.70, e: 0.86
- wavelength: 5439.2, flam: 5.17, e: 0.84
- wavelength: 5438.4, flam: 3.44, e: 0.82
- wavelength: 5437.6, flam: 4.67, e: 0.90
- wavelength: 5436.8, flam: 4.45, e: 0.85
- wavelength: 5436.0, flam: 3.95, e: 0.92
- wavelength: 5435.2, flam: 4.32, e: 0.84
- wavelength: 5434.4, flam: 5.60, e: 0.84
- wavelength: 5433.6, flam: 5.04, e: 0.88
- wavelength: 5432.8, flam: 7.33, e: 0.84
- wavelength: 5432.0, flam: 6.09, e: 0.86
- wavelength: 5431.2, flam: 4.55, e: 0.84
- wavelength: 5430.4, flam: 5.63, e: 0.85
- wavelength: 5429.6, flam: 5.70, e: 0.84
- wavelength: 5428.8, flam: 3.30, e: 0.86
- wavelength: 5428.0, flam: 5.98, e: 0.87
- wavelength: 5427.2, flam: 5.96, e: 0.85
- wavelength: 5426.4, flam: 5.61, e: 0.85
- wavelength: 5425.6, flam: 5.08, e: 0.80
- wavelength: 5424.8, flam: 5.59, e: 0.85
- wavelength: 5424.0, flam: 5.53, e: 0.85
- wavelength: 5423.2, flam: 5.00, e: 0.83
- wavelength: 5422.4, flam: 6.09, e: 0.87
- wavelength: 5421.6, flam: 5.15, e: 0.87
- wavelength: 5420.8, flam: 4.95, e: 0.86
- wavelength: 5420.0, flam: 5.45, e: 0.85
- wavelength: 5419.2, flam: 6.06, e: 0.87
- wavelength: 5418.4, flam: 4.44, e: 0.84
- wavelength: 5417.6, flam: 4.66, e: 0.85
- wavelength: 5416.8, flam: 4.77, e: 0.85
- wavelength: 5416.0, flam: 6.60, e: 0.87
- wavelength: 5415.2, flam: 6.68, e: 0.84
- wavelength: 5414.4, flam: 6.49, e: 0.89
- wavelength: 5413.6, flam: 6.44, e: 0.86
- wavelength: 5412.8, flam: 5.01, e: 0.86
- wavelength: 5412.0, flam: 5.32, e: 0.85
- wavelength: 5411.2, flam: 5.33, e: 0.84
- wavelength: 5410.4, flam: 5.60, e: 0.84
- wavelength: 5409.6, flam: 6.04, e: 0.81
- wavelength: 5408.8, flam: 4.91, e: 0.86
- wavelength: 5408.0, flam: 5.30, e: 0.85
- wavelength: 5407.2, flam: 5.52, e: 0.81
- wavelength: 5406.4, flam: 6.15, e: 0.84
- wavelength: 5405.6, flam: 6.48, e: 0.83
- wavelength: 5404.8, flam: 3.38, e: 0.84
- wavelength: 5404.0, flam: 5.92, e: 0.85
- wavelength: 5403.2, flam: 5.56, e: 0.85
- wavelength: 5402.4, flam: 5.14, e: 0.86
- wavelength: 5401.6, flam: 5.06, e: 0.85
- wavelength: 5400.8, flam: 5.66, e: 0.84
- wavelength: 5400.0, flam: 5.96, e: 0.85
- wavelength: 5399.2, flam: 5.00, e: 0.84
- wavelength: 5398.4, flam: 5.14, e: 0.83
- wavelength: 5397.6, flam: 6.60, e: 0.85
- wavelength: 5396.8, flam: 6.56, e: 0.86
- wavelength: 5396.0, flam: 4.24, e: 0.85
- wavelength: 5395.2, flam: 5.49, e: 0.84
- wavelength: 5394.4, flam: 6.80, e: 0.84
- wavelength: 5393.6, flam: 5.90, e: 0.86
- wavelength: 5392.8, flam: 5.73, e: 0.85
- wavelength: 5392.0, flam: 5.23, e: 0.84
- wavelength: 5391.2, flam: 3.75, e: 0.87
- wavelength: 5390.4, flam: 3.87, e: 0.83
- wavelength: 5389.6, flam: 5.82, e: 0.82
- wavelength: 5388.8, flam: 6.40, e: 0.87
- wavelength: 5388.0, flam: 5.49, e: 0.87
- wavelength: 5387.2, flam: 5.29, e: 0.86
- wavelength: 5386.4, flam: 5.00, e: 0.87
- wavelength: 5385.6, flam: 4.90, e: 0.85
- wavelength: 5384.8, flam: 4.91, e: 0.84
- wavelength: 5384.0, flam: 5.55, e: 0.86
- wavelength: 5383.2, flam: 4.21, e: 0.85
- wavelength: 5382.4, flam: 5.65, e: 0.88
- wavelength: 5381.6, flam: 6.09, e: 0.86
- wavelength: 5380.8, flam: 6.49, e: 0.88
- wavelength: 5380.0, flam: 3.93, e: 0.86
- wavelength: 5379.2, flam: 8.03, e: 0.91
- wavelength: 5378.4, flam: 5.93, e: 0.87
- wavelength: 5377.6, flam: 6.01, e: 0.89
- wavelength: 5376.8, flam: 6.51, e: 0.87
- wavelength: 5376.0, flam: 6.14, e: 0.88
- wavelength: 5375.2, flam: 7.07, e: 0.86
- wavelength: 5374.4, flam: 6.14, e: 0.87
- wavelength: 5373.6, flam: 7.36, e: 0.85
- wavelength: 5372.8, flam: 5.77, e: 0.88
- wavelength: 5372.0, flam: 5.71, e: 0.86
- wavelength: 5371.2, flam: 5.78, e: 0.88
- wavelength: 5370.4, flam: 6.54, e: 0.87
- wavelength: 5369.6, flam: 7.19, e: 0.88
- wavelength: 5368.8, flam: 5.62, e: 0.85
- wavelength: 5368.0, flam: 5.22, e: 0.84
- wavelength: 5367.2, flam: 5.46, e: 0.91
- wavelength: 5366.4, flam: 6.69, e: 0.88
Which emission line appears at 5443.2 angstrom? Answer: H-beta 4861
